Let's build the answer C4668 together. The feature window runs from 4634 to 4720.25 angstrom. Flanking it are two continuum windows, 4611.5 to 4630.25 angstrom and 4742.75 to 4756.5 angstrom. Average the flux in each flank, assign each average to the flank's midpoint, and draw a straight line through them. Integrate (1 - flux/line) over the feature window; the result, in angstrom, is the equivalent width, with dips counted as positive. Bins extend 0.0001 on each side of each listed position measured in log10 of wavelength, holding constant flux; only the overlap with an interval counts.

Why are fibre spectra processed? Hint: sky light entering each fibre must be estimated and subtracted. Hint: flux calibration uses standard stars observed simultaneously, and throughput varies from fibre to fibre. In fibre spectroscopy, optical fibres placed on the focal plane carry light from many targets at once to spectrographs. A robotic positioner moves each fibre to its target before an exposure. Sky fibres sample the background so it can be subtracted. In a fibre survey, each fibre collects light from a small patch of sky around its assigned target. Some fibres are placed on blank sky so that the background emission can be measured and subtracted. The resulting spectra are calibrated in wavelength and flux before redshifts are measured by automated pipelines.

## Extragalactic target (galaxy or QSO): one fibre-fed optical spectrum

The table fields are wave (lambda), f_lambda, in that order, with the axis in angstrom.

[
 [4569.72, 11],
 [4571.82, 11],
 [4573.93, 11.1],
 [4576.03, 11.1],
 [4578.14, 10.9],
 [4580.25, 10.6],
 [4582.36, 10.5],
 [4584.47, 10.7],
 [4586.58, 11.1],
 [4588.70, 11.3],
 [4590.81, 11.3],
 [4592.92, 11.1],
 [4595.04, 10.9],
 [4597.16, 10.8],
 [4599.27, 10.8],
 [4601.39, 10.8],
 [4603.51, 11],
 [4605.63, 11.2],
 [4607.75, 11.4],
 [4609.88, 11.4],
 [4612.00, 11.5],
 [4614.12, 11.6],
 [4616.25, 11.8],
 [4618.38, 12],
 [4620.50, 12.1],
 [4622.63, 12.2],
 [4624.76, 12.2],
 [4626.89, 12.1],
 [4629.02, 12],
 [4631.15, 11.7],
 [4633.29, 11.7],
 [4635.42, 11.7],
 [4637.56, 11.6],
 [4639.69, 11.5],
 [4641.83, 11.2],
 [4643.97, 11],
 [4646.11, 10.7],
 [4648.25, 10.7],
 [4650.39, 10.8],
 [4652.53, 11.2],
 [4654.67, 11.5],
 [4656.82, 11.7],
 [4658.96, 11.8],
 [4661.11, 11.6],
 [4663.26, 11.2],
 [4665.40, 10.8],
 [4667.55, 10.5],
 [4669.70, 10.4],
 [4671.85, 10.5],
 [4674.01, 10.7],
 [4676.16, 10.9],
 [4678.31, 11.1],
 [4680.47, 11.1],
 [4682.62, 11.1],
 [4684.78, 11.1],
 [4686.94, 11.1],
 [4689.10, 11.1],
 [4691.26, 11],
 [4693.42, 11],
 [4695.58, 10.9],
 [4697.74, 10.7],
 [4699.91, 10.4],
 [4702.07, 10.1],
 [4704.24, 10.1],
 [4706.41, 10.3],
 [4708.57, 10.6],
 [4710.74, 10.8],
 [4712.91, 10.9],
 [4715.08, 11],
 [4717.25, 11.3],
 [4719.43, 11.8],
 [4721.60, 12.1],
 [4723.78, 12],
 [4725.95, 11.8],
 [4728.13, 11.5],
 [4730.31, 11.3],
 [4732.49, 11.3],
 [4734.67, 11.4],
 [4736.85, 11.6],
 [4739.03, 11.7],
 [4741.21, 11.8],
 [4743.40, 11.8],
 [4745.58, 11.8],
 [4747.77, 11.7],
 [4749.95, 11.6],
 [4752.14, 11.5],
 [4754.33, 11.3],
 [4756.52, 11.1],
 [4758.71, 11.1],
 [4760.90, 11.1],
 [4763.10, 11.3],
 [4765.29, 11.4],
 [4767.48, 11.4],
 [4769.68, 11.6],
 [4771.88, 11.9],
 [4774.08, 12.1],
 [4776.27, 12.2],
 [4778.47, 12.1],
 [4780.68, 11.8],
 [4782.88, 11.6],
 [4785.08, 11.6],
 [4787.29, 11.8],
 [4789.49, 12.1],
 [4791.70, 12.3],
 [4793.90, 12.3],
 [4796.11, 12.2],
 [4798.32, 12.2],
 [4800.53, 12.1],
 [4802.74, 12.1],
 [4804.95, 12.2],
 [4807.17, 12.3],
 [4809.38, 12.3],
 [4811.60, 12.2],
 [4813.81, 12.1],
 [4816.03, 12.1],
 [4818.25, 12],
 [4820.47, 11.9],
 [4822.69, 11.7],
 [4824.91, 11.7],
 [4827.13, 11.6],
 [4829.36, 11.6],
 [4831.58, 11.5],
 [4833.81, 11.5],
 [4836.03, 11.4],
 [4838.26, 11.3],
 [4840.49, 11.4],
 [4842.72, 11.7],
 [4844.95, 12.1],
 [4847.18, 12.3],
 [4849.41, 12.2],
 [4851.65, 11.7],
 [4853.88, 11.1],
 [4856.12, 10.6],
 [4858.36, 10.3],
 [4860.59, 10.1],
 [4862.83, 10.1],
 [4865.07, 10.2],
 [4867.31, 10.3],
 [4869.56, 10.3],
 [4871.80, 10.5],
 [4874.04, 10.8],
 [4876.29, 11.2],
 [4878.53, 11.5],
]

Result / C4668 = 5.9 angstrom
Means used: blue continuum 12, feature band 11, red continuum 11.6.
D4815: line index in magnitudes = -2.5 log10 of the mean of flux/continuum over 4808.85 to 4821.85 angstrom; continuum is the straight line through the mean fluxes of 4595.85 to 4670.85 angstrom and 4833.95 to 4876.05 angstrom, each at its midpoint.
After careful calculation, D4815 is -0.09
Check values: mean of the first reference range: 11.4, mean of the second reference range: 11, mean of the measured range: 12.1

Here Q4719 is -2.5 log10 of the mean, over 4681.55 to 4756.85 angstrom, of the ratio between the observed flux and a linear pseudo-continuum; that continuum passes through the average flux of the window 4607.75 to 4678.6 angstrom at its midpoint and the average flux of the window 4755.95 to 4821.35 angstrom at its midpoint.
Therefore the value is 0.04 mag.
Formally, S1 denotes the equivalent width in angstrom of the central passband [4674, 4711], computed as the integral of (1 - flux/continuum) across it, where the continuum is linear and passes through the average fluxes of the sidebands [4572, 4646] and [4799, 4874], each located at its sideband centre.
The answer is 1.9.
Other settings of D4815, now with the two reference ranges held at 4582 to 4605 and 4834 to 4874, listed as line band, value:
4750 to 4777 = -0.05 mag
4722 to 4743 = -0.06 mag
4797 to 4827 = -0.10 mag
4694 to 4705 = 0.05 mag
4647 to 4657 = -0.01 mag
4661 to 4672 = 0.02 mag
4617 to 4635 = -0.10 mag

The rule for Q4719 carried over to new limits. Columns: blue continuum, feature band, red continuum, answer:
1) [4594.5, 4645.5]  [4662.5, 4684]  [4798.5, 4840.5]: 0.075 mag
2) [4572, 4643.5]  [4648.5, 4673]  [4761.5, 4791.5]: 0.039 mag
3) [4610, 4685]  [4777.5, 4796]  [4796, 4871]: -0.044 mag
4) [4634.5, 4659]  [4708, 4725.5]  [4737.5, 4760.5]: 0.009 mag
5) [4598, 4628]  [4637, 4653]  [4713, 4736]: 0.047 mag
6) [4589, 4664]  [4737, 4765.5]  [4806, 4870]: -0.005 mag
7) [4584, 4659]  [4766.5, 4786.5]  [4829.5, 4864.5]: -0.046 mag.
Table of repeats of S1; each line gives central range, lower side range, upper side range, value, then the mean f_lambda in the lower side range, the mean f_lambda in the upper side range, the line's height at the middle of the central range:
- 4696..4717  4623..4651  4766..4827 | 2.0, 11.5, 12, 11.7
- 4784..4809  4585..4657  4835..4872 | -2.2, 11.4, 11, 11.1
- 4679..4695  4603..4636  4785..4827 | 1.1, 11.7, 12.1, 11.9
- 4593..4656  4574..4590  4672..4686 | -2.8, 10.9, 11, 10.9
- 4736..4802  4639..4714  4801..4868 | -2.7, 10.9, 11.5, 11.3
